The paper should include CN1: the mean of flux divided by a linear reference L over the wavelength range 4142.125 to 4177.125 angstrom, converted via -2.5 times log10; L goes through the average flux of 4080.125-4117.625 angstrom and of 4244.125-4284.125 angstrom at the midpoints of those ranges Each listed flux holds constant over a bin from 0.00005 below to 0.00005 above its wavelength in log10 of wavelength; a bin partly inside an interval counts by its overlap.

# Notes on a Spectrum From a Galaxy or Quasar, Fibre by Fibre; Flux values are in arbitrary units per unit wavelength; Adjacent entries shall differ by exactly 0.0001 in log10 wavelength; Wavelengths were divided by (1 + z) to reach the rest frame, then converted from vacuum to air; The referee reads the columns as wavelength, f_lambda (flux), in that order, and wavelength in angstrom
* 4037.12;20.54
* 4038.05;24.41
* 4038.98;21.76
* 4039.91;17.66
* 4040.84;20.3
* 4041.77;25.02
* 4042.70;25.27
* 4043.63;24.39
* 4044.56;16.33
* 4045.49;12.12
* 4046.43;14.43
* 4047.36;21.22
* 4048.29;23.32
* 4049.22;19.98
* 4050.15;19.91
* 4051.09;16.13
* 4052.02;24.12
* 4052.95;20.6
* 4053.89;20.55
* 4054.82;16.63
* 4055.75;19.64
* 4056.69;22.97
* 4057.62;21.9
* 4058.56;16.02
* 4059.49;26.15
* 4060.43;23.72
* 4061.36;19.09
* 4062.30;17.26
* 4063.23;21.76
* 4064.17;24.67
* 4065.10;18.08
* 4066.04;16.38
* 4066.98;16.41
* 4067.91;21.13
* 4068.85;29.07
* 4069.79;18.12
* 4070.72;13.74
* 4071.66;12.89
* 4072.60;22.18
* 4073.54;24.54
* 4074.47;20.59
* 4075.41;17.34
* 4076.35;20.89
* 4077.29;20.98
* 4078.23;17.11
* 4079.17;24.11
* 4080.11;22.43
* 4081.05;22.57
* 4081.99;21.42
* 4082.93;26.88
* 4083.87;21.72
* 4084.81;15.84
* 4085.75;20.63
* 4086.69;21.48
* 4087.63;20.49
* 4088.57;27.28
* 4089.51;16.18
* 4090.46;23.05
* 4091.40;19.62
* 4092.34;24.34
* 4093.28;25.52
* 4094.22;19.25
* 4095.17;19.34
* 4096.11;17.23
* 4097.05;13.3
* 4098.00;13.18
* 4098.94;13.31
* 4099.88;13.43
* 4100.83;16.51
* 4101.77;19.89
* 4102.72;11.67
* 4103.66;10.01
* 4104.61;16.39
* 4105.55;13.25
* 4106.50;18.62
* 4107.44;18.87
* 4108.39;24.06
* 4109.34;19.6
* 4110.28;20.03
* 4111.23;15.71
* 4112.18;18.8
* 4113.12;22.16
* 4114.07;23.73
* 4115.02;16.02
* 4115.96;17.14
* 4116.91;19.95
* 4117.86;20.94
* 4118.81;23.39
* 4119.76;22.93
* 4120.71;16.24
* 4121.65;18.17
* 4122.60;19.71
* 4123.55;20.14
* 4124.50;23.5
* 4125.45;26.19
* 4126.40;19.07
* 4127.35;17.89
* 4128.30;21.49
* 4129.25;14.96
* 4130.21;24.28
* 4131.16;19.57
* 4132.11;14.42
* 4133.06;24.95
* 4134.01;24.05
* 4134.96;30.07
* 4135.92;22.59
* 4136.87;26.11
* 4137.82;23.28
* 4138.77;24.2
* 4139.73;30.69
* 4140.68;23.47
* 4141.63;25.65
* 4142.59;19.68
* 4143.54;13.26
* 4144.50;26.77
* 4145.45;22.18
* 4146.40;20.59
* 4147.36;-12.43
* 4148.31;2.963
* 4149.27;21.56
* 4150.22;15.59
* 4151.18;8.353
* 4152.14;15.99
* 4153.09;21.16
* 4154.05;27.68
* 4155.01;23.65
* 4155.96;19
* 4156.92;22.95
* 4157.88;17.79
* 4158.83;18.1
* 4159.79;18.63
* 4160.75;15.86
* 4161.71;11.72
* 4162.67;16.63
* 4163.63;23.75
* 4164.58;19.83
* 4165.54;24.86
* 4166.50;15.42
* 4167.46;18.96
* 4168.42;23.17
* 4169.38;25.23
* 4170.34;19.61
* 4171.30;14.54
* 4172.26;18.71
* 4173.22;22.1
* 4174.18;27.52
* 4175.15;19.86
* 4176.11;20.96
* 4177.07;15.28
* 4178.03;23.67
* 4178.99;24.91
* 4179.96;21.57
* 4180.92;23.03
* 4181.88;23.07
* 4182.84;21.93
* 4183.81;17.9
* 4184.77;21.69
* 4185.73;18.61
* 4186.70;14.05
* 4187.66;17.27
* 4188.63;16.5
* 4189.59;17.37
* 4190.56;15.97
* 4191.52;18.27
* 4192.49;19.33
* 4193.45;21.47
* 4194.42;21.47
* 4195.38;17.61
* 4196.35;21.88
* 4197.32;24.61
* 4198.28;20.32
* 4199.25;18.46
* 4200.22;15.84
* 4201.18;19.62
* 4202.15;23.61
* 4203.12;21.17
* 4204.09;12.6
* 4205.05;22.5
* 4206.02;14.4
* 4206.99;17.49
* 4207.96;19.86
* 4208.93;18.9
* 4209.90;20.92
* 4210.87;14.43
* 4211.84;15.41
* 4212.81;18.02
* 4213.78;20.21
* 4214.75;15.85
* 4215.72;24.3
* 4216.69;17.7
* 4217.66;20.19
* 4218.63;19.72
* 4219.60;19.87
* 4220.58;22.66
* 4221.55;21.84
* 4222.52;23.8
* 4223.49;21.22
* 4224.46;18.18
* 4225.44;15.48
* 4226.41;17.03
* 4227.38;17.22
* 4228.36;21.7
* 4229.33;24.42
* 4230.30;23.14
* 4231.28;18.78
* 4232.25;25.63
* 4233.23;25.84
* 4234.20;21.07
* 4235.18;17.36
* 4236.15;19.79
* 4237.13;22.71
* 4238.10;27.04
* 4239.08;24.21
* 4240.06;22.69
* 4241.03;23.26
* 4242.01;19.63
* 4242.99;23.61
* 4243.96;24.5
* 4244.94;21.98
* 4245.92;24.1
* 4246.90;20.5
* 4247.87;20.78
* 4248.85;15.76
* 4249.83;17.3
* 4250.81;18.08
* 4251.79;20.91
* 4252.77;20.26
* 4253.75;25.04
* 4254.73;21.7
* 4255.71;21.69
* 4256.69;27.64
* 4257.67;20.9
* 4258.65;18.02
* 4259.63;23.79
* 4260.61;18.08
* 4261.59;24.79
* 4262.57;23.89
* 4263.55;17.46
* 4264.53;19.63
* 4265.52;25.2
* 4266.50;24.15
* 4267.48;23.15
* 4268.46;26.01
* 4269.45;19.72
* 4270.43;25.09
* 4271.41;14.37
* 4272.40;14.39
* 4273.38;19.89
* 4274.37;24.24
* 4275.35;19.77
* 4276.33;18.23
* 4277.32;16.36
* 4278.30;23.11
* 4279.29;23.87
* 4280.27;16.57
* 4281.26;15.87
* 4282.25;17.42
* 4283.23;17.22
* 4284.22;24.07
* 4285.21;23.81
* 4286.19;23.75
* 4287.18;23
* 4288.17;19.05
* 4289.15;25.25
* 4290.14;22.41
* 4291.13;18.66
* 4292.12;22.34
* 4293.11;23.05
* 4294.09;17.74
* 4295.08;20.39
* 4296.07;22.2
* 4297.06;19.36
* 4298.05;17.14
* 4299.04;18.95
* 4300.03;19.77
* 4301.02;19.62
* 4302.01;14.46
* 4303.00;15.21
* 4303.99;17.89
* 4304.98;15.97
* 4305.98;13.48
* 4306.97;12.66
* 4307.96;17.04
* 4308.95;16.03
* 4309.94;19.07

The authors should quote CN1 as 0.07 mag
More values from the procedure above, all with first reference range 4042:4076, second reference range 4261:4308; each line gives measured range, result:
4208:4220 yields 0.064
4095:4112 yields 0.219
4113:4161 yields 0.004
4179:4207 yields 0.031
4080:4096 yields -0.080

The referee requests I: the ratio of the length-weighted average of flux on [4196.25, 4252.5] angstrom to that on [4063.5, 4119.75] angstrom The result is 1.0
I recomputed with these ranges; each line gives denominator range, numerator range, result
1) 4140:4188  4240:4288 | 1.10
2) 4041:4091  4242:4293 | 1.03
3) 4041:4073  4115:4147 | 1.07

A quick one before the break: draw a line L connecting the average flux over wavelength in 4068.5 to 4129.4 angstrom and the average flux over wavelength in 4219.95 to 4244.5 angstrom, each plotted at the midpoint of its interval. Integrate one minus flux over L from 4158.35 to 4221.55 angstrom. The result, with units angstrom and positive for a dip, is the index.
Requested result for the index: 4.5 angstrom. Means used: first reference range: 19.5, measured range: 19.5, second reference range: 21.7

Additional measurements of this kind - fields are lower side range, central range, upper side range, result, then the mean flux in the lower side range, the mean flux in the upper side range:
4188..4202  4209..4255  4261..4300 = -1.85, 19.3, 20.8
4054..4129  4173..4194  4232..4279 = 0.62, 19.7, 21.5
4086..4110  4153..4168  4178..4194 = -0.35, 18.3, 19.7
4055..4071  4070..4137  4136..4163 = -0.70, 20.4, 18.7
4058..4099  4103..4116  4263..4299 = 1.40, 20.2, 20.6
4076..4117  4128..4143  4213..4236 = -2.71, 19.2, 20.5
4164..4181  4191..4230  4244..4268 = 3.22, 21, 21.5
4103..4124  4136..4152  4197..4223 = 0.60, 18.8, 19.4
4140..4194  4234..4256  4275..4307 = -2.49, 19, 19.4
